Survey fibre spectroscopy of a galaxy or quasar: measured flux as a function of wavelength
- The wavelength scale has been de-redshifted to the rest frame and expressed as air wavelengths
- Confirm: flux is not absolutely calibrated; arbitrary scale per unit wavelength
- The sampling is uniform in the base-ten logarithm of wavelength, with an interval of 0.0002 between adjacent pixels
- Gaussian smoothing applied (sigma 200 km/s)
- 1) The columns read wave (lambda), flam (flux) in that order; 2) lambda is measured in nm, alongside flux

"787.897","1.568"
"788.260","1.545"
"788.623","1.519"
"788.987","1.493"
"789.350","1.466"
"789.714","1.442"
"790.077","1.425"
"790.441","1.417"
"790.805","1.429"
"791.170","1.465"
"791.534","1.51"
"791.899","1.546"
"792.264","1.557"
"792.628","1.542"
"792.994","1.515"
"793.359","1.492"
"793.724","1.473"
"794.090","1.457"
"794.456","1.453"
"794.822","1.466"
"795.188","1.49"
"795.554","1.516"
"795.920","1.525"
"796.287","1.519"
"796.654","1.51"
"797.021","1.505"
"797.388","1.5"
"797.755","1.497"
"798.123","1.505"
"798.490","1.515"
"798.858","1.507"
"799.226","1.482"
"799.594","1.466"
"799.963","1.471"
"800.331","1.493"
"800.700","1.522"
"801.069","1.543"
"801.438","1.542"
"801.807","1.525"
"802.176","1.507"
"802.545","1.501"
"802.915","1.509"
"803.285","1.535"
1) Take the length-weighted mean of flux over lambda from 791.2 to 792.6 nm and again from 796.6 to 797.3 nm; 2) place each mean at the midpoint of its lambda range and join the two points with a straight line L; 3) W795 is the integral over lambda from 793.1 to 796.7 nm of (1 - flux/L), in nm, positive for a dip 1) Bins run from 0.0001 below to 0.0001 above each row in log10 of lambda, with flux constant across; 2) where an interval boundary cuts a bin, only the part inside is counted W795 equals 0.06 nm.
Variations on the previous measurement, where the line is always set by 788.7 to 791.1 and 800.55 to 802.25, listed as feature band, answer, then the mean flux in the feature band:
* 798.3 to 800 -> 0.03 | 1.49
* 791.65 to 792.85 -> -0.07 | 1.54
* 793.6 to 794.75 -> 0.01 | 1.46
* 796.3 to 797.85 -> -0.01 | 1.51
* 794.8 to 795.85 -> -0.01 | 1.5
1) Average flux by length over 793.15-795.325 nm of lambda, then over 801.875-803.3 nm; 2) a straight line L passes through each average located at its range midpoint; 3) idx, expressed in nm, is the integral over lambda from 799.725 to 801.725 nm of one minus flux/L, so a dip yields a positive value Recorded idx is -0.01 nm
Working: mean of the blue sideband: 1.47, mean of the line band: 1.51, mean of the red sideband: 1.51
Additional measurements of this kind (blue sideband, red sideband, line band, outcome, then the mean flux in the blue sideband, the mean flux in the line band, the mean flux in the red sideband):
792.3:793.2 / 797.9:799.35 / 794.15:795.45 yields 0.04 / 1.53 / 1.47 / 1.5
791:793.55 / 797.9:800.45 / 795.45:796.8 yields -0.01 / 1.52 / 1.52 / 1.49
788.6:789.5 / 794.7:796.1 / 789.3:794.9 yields 0.06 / 1.49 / 1.48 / 1.5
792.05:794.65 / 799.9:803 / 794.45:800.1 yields 0.04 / 1.5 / 1.5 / 1.51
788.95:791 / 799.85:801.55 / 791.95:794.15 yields -0.07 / 1.44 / 1.51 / 1.51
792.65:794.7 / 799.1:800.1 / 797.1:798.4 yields -0.02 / 1.48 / 1.5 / 1.47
